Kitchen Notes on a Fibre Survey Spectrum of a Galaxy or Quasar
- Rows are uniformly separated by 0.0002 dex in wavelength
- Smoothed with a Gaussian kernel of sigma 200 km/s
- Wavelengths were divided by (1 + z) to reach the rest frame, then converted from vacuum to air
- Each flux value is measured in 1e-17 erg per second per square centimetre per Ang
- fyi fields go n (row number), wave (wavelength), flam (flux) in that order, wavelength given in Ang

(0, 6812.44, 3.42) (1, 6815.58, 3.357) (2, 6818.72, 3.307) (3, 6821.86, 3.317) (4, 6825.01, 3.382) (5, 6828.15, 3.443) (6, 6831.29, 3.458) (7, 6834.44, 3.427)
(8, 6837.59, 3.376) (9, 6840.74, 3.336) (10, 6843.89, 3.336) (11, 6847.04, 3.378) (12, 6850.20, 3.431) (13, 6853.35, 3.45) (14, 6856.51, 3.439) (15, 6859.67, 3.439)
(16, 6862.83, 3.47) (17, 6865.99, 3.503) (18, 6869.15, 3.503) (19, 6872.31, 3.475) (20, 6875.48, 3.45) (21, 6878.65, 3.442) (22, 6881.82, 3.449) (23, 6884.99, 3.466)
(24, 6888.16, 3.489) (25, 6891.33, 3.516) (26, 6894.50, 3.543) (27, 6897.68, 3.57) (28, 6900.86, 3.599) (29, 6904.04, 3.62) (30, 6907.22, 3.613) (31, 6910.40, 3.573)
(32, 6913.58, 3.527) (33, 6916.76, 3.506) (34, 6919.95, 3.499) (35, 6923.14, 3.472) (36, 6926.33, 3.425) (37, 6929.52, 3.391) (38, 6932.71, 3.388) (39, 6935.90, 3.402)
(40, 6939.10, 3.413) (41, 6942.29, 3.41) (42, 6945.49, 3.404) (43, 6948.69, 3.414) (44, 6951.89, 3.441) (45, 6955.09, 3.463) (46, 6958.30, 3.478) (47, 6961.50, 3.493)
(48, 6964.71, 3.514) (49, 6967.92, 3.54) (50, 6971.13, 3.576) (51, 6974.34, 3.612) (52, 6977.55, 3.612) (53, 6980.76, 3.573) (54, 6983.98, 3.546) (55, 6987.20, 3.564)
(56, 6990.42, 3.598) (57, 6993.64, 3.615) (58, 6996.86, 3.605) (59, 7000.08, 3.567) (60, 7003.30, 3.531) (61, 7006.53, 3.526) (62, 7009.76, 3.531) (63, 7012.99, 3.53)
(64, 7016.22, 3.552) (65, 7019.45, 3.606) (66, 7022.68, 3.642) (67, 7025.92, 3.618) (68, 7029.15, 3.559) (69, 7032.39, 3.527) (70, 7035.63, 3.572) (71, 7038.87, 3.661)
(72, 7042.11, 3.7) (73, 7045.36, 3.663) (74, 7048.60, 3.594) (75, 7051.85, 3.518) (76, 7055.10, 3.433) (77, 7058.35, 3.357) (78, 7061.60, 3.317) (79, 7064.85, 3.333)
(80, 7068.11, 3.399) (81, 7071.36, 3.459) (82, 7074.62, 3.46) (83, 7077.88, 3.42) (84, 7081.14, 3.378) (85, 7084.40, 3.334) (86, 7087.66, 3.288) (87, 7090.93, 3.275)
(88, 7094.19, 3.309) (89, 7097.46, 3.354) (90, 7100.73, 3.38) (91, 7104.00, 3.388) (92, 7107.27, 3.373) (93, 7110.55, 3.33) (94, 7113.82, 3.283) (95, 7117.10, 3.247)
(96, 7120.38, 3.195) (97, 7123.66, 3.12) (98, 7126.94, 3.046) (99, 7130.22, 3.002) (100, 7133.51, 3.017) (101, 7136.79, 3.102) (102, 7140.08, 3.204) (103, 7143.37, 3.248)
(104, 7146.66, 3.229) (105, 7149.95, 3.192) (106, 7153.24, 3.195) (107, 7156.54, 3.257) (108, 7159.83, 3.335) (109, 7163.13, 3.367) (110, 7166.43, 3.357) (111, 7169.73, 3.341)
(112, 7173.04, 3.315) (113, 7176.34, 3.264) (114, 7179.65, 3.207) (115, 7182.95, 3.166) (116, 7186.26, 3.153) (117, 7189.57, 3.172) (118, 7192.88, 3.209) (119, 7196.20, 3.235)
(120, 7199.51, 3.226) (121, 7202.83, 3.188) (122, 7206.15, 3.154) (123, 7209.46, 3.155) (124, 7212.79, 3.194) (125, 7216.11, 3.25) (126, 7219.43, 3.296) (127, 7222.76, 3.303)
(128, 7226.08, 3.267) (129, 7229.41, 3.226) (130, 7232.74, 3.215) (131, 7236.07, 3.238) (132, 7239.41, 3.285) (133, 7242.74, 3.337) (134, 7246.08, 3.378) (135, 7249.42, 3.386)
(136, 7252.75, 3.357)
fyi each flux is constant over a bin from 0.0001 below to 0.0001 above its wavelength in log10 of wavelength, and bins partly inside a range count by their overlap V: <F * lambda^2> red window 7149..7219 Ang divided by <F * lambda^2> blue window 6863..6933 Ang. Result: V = 1.0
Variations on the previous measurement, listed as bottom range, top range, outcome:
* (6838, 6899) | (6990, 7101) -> 1.06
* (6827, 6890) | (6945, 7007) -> 1.06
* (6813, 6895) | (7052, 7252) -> 1.04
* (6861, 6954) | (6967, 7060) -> 1.06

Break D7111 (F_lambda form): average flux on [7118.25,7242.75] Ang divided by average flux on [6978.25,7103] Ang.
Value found 0.9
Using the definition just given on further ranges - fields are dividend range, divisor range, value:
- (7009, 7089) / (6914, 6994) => 1.00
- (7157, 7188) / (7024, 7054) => 0.91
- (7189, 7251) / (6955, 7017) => 0.91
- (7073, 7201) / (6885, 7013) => 0.93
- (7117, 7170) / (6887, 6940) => 0.91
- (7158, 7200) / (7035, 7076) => 0.93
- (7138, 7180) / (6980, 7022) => 0.92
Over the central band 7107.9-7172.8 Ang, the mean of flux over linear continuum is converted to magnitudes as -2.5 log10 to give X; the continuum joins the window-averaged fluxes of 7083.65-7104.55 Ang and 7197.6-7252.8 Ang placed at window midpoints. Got 0.03 mag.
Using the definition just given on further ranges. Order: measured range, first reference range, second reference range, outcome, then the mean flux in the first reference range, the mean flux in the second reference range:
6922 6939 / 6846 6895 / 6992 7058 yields 0.03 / 3.46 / 3.57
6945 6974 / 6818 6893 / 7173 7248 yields -0.04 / 3.43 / 3.24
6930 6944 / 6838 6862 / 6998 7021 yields 0.03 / 3.4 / 3.55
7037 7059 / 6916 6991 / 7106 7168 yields -0.07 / 3.49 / 3.21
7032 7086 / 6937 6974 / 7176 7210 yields -0.04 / 3.47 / 3.19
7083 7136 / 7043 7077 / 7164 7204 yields 0.04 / 3.46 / 3.24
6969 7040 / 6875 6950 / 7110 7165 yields -0.07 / 3.48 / 3.2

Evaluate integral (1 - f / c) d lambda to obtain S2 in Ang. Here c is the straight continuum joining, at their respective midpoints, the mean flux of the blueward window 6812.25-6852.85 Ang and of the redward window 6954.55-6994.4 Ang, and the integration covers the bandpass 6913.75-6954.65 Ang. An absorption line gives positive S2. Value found 0.81 Ang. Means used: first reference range 3.38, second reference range 3.55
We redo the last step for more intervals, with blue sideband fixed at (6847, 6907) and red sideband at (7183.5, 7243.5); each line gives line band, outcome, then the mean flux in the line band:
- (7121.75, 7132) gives 0.73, 3.06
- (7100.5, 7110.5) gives -0.19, 3.37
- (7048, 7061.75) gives -0.39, 3.45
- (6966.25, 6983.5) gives -0.84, 3.58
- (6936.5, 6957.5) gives 0.07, 3.42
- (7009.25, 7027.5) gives -1.10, 3.58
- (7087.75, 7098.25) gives 0.05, 3.31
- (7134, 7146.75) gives 0.42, 3.18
